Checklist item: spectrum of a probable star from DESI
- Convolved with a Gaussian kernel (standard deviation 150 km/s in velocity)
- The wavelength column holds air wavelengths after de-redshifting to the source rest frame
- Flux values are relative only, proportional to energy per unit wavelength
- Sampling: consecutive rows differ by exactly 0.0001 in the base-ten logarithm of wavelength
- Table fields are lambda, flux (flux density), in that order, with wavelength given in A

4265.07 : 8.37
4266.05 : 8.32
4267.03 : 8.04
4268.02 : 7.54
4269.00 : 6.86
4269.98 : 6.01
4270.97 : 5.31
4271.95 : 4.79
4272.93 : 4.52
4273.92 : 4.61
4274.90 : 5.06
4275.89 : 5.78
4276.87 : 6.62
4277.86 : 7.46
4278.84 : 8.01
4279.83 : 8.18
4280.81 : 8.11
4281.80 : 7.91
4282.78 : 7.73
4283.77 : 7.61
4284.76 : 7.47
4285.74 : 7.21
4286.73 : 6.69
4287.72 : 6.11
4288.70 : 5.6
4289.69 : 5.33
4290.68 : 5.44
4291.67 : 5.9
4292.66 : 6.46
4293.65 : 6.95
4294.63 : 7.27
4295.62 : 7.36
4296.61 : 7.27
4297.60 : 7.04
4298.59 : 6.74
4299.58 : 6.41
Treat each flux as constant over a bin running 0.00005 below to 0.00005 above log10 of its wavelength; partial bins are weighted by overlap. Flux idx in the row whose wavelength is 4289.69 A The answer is 5.33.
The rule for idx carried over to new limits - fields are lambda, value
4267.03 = 8.04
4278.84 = 8.01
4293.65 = 6.95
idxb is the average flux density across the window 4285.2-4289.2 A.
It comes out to 6.42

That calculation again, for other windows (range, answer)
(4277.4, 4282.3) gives 7.95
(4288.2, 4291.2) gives 5.46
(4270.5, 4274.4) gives 4.81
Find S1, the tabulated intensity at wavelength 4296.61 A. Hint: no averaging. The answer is 7.27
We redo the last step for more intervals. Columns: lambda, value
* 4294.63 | 7.27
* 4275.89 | 5.78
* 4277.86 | 7.46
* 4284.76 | 7.47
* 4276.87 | 6.62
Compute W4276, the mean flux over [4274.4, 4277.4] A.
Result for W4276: 5.83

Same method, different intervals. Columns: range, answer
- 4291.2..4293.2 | 6.19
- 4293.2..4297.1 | 7.23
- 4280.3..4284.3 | 7.84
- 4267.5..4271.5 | 6.41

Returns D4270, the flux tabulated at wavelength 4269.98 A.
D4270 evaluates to 6.01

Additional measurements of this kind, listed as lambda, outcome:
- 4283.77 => 7.61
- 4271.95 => 4.79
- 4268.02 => 7.54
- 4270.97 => 5.31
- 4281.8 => 7.91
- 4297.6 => 7.04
